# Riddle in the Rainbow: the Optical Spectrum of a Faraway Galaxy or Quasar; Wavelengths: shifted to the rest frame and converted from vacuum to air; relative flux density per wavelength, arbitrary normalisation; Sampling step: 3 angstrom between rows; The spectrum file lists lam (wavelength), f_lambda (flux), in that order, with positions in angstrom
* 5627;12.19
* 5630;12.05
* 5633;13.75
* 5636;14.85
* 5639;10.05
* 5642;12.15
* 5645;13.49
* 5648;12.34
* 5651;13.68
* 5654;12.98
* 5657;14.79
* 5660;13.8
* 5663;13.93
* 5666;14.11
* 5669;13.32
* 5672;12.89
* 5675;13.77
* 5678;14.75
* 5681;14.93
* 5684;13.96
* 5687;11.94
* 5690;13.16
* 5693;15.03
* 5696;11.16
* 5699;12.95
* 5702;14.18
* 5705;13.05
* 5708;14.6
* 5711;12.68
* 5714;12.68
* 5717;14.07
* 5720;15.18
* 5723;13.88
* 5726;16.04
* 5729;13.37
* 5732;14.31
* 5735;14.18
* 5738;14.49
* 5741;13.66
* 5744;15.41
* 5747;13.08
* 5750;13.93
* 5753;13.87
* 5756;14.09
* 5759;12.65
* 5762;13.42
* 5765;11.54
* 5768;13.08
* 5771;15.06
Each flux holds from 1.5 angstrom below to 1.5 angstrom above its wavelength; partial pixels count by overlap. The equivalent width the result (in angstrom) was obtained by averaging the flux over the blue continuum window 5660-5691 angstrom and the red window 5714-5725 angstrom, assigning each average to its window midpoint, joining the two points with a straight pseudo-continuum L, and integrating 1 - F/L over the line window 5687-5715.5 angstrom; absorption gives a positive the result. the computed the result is 1.62 angstrom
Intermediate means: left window 13.7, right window 14.2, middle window 13.2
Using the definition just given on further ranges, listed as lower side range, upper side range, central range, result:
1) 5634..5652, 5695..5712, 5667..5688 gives -1.14 angstrom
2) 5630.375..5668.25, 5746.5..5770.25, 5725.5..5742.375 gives -1.23 angstrom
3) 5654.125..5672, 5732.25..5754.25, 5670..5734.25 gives 0.99 angstrom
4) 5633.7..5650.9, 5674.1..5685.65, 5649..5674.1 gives -0.21 angstrom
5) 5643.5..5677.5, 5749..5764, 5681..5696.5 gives 0.24 angstrom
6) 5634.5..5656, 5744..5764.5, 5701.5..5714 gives -0.21 angstrom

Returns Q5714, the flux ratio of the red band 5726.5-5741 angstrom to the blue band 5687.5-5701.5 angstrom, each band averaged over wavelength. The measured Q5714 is 1.1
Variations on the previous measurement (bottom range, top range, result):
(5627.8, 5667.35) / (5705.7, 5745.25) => 1.07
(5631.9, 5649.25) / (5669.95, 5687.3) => 1.08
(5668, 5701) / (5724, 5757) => 1.06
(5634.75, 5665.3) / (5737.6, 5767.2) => 1.03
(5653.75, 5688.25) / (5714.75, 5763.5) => 1.02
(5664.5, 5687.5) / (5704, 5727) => 1.02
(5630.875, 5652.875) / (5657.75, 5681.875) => 1.08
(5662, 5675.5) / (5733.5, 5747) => 1.05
